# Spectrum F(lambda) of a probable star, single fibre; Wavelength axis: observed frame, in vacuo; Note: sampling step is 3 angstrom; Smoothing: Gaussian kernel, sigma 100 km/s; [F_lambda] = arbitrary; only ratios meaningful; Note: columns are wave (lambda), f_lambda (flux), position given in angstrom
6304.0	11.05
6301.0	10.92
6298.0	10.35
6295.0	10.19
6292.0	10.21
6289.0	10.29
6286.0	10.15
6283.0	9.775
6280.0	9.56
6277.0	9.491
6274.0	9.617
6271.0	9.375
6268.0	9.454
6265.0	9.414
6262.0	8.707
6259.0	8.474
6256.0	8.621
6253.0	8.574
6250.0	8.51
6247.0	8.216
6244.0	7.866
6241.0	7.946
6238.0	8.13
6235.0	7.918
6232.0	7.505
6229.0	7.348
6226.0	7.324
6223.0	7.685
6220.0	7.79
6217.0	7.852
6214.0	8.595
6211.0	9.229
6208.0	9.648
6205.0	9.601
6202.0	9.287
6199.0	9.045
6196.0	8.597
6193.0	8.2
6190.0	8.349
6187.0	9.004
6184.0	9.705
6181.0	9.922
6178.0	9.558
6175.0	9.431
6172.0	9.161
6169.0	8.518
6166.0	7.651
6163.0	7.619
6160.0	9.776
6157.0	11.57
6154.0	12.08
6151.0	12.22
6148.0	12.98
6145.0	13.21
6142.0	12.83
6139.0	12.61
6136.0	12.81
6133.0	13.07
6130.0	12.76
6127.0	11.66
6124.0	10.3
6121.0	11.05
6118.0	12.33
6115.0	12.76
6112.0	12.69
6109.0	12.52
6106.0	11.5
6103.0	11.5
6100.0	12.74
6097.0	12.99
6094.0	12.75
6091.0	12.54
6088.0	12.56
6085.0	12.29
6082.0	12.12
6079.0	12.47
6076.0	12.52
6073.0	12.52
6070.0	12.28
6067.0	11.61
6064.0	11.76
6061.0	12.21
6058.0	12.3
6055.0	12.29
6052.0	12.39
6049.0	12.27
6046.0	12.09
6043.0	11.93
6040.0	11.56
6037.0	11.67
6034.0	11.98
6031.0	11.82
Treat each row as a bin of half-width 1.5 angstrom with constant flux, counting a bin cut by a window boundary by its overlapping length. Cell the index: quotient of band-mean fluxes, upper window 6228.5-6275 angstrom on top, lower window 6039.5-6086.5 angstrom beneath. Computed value 0.7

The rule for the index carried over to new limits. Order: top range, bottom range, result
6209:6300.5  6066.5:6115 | 0.71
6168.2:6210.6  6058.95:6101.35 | 0.74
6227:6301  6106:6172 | 0.78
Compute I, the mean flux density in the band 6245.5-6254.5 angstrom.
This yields 8.43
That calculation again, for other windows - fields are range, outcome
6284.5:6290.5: 10.2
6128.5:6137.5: 12.9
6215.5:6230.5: 7.6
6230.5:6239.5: 7.85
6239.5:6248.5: 8.01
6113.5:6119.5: 12.5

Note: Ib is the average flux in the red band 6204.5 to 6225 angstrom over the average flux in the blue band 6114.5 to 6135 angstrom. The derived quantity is 0.71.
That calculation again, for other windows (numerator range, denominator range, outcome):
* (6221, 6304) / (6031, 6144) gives 0.73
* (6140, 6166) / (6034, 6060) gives 0.94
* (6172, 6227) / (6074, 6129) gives 0.73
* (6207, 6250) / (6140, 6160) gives 0.66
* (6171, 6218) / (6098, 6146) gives 0.74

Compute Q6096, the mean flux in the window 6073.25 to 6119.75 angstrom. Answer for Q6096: 12.4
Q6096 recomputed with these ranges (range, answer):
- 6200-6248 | 8.25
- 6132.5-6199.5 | 10.3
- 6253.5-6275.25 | 9.06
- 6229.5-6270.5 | 8.41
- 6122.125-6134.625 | 11.9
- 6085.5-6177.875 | 11.6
